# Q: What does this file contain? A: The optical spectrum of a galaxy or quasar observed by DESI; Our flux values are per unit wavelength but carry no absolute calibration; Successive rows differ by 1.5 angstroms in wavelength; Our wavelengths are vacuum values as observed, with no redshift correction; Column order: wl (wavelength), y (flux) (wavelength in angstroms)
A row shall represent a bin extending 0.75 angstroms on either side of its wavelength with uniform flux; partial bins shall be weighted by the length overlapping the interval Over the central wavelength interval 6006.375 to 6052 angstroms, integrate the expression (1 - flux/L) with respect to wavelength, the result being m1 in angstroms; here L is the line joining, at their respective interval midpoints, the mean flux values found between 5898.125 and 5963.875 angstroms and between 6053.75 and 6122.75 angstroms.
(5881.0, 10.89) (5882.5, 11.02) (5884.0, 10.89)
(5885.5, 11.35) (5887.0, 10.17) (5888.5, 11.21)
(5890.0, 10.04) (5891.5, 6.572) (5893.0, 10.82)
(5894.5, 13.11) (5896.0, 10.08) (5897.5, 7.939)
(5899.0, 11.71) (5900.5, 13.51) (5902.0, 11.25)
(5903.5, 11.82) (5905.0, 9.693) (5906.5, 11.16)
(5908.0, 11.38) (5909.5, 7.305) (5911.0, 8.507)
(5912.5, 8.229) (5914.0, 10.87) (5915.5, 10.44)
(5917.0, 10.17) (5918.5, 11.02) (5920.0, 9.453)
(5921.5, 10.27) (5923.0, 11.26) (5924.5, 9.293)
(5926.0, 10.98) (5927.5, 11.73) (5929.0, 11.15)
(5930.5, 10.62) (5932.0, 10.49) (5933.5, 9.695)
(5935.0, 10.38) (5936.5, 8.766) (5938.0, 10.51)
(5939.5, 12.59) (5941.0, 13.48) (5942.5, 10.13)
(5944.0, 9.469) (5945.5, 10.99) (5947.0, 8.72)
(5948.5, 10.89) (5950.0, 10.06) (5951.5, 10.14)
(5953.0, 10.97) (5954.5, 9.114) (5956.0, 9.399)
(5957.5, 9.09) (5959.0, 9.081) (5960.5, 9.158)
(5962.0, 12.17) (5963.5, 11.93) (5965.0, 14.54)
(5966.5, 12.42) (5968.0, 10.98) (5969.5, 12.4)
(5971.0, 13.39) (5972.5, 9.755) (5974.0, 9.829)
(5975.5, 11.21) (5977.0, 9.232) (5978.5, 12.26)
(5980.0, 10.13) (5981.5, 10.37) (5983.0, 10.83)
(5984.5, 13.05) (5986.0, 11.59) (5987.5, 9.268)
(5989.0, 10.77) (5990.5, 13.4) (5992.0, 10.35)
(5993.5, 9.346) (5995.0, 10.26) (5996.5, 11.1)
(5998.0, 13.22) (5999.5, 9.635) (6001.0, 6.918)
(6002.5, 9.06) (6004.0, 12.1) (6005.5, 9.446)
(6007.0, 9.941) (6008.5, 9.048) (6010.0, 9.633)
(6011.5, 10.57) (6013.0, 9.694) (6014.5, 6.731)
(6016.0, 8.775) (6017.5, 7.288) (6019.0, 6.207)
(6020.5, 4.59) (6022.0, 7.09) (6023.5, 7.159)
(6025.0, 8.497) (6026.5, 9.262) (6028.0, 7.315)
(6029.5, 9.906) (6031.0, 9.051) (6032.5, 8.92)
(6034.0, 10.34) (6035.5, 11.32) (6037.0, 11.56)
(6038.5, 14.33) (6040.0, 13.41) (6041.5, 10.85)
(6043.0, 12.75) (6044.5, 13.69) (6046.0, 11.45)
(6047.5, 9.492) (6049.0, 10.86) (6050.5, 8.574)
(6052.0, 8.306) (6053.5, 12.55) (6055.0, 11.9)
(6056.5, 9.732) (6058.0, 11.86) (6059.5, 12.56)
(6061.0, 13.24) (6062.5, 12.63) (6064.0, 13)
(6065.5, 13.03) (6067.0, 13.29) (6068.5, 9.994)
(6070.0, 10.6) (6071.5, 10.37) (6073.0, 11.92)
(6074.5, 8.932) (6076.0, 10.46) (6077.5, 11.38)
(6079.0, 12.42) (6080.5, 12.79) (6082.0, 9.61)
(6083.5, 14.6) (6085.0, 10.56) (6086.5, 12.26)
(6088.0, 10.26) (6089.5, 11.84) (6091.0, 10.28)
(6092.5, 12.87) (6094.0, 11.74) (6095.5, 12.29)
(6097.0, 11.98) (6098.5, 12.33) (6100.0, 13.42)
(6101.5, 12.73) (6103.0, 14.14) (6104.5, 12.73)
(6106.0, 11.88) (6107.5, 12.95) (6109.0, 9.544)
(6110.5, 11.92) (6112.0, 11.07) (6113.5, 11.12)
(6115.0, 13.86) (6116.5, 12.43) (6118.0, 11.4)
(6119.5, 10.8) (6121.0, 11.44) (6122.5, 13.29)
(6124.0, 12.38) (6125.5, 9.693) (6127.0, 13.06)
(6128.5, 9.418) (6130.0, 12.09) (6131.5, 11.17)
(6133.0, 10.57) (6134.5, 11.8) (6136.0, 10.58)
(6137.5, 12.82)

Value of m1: 7.0 angstroms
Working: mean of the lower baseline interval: 10.4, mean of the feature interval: 9.59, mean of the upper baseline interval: 11.9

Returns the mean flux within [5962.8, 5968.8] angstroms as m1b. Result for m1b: 12.5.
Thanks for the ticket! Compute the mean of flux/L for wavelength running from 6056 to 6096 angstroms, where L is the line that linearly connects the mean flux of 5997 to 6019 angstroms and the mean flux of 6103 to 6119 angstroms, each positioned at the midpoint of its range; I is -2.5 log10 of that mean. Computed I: -0.06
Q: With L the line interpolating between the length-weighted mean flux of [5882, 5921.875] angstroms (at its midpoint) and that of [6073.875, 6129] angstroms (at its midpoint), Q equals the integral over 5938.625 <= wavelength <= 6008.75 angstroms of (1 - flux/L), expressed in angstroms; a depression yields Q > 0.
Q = 1.0 angstroms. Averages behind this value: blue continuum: 10.4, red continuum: 11.8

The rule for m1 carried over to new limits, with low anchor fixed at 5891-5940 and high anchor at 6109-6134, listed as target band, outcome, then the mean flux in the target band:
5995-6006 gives 0.6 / 10.2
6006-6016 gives 1.5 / 9.24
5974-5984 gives 0.1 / 10.7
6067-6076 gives 0.5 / 10.6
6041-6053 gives 0.4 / 10.8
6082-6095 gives -0.4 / 11.7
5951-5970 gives -0.4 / 10.9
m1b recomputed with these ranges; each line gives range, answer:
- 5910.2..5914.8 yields 9.19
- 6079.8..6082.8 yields 11.2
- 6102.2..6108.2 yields 12.9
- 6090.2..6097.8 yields 11.8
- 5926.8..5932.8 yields 11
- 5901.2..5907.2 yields 11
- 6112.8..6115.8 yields 12.5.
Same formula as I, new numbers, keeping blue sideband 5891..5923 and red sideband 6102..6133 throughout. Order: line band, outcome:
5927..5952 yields 0.00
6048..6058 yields 0.09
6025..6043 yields 0.06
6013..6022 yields 0.50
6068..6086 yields 0.03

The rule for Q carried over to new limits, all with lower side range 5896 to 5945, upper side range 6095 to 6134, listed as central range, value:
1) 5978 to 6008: 1.0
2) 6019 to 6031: 3.8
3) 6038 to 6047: -1.0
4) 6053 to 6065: -0.7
